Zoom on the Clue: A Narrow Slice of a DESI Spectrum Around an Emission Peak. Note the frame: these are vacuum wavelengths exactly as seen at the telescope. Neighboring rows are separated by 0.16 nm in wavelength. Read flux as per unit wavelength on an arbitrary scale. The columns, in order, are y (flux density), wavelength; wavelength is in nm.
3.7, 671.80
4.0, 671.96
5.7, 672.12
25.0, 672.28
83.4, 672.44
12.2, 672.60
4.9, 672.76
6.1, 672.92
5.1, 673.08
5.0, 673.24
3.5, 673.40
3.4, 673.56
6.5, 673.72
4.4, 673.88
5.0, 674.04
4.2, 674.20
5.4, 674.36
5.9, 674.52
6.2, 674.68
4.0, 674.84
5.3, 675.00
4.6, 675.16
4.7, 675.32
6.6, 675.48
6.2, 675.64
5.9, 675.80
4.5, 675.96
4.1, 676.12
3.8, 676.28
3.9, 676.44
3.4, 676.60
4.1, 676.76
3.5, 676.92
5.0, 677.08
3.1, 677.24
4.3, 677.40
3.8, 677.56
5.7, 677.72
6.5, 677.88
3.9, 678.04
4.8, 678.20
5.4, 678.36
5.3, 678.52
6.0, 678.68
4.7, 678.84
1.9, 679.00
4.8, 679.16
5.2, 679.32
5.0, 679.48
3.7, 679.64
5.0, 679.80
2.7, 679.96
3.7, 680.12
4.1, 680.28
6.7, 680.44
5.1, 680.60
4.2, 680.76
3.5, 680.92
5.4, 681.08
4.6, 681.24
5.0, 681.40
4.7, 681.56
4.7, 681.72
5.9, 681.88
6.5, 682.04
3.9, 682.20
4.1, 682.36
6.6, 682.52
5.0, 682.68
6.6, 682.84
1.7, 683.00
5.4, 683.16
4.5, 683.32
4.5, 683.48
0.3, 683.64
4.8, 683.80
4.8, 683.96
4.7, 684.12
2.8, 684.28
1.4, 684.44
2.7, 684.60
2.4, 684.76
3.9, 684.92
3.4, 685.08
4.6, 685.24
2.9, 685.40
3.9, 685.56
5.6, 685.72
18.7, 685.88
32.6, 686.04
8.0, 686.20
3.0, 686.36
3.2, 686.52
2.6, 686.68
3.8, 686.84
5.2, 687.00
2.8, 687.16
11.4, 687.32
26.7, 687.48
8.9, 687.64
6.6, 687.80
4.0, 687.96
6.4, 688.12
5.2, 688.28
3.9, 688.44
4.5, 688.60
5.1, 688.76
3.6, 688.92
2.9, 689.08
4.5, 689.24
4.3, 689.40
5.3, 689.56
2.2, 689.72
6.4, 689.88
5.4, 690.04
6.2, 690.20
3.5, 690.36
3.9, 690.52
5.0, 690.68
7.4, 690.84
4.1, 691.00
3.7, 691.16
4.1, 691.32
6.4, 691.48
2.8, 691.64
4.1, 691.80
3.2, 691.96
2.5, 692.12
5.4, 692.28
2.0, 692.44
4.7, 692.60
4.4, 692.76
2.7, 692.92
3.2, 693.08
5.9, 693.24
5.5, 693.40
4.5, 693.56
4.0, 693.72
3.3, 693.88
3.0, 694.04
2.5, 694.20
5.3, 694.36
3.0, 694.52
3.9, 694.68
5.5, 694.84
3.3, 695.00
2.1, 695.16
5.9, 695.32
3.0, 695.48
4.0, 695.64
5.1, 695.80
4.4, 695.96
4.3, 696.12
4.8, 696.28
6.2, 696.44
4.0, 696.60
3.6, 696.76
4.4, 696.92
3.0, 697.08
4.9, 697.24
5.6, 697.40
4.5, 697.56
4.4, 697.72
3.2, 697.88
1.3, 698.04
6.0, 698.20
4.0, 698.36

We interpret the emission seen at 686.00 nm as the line [S II]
